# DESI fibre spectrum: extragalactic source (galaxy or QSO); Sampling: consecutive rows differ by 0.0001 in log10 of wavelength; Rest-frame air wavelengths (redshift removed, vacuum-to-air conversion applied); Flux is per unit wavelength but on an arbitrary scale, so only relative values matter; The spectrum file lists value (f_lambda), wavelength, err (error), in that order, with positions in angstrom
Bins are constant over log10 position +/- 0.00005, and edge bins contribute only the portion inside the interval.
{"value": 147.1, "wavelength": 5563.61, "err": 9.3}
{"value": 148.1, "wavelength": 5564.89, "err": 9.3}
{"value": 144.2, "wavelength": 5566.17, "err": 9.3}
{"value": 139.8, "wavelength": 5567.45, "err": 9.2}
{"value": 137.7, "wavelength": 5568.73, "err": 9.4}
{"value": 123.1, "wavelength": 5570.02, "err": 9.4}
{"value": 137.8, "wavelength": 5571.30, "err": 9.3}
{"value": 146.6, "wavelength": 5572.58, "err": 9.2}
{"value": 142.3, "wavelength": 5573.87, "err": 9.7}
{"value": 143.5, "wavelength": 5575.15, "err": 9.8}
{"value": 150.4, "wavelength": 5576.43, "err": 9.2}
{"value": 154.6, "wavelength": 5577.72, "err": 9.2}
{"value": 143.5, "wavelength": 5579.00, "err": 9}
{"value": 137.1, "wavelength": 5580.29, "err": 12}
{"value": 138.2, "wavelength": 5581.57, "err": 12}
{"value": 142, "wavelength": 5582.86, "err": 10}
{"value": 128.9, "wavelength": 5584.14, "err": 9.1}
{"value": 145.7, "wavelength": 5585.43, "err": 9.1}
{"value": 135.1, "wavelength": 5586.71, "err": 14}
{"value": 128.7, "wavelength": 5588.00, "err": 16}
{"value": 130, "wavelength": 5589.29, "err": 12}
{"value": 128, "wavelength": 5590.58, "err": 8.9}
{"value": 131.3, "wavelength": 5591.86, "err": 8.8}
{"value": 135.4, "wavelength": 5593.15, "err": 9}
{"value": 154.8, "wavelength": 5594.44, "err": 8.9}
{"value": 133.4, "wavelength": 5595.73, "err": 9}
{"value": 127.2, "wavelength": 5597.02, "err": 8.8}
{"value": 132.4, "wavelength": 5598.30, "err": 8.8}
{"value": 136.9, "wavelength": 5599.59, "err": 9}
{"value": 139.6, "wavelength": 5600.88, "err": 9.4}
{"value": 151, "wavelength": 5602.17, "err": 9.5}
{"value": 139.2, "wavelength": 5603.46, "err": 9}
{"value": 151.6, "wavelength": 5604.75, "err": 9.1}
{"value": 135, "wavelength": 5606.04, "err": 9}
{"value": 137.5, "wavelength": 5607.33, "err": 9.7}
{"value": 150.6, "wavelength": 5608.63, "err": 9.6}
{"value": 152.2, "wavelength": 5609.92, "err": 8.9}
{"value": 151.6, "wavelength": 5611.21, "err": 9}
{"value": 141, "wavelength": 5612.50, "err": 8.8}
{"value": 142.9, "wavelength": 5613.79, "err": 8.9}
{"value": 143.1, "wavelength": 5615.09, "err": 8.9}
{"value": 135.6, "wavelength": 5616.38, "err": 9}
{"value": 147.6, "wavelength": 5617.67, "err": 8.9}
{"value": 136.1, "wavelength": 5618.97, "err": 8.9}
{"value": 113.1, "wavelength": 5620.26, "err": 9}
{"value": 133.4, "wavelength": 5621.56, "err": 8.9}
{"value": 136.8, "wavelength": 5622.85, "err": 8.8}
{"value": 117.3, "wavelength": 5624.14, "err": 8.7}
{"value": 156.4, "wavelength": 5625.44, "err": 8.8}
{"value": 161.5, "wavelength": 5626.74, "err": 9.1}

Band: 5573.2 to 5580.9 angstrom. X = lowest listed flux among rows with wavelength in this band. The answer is 137.1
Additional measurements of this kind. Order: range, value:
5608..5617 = 135.6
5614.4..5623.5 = 113.1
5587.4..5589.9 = 128.7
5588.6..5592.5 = 128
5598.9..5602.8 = 136.9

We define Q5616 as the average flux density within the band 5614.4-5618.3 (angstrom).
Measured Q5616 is 142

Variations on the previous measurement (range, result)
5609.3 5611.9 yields 152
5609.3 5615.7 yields 146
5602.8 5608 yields 141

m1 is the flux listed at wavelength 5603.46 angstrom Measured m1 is 139.2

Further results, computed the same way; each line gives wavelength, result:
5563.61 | 147.1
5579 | 143.5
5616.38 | 135.6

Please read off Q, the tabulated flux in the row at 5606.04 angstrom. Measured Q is 135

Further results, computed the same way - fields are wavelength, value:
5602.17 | 151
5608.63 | 150.6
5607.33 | 137.5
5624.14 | 117.3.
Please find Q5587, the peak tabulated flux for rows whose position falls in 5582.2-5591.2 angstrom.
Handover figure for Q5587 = 145.7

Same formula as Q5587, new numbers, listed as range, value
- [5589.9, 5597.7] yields 154.8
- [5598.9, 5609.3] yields 151.6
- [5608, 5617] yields 152.2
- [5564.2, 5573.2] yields 148.1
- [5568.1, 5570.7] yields 137.7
